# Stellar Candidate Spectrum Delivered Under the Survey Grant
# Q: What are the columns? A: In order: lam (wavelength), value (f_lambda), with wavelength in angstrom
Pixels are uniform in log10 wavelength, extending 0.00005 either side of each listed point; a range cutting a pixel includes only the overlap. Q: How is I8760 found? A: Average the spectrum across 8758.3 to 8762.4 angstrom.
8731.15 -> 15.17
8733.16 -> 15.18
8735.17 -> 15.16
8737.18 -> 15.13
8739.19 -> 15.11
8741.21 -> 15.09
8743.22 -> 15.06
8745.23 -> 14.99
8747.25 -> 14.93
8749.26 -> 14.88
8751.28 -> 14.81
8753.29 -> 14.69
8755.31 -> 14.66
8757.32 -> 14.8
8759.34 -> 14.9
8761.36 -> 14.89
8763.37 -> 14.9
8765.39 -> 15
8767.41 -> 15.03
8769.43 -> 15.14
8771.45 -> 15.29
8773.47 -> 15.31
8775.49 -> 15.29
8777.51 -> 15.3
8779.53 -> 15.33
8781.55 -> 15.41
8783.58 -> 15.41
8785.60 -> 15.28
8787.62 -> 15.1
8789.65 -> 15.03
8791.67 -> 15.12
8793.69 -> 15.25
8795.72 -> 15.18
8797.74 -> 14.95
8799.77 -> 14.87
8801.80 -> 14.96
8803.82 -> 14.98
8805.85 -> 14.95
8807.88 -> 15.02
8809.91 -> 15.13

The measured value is 14.9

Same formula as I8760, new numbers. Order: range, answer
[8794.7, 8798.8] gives 15.1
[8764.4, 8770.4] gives 15.1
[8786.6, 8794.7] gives 15.1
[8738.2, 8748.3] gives 15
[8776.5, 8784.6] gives 15.4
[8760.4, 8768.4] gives 15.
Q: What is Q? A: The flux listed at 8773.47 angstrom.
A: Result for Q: 15.31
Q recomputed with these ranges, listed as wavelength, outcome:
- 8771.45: 15.29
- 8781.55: 15.41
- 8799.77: 14.87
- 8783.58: 15.41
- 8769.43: 15.14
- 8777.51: 15.3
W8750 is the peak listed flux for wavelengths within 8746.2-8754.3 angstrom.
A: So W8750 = 14.93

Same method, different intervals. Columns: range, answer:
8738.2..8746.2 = 15.11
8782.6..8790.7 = 15.41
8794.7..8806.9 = 15.18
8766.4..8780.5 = 15.33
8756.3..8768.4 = 15.03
